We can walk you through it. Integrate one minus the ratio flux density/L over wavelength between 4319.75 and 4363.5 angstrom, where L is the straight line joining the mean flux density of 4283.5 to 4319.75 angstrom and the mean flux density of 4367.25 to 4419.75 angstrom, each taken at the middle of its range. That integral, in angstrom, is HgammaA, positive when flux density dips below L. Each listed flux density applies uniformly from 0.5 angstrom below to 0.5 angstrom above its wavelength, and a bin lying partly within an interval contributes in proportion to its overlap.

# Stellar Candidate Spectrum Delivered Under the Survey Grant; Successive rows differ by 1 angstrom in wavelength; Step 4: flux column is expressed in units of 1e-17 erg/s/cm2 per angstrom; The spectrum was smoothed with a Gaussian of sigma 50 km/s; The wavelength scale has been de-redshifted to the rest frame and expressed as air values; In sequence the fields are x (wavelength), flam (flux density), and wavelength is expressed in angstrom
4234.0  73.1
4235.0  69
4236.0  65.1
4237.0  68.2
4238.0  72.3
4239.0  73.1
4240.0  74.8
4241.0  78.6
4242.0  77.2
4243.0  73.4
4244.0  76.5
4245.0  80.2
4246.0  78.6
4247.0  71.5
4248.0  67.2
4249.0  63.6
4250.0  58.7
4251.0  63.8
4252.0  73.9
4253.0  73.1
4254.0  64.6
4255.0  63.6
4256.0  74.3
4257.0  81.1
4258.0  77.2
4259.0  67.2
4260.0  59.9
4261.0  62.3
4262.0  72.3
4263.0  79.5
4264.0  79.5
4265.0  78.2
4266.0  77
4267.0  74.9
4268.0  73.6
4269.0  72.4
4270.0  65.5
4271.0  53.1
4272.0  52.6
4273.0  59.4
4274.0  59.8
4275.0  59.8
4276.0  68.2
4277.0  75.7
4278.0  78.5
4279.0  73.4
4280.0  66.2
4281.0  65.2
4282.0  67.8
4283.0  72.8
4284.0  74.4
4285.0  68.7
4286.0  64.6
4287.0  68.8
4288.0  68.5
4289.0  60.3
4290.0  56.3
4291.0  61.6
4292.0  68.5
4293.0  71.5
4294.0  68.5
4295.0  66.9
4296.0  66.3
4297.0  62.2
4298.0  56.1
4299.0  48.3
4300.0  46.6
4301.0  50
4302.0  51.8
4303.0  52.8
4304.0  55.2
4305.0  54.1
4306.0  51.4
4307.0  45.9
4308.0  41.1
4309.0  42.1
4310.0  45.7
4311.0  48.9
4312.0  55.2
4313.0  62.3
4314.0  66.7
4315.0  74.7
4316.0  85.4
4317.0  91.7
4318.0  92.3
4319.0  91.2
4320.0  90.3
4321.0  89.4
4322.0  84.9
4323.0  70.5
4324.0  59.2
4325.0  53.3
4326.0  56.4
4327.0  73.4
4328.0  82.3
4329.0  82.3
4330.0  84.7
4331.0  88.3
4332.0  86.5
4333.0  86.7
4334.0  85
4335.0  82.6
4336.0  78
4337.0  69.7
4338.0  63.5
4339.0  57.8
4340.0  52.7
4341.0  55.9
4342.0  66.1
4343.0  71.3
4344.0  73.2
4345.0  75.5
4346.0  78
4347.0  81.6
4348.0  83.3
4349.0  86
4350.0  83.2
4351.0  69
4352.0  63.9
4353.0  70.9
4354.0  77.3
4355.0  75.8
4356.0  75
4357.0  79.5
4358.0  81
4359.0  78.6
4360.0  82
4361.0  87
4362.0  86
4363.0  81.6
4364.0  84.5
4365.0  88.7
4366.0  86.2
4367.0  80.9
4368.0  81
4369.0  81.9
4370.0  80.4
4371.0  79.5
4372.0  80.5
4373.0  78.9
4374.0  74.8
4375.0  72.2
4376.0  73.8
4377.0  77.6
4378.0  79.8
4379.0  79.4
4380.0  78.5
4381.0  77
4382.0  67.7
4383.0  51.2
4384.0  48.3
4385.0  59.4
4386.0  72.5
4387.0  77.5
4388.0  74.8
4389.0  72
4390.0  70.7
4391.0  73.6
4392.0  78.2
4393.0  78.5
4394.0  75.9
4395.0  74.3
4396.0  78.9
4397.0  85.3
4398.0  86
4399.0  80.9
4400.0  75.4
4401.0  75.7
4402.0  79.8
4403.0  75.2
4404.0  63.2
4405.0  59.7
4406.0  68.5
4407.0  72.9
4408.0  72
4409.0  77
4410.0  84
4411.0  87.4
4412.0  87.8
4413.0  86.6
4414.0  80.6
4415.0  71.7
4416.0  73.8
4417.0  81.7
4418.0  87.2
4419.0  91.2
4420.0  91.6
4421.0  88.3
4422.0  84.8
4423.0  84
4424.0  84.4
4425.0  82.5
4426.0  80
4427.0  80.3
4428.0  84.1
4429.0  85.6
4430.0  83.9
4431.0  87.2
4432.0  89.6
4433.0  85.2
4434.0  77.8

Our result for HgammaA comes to -4.8 angstrom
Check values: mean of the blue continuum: 62.3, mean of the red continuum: 76.1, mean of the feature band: 75.8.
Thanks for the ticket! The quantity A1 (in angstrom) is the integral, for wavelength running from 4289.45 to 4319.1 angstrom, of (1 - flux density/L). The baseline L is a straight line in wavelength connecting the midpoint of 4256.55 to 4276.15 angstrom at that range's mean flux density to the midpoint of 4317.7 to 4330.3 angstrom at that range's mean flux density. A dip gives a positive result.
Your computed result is 5.5 angstrom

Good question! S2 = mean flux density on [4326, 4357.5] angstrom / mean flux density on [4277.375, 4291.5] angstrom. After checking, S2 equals 1.1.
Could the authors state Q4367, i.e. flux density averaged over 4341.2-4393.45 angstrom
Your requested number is 76.1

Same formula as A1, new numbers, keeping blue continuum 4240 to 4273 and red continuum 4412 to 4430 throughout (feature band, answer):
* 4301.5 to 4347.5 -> 4.1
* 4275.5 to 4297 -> 1.4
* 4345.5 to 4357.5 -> 0.2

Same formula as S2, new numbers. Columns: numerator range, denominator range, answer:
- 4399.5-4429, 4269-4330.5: 1.22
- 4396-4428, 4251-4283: 1.15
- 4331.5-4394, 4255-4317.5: 1.17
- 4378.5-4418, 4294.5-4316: 1.36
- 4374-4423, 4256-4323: 1.15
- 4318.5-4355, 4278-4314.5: 1.25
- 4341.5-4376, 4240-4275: 1.12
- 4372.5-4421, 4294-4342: 1.14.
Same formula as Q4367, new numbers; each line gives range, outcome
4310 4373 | 76.4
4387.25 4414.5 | 76.9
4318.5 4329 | 75.4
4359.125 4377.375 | 80.9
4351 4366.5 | 79.5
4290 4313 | 55.2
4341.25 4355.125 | 75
